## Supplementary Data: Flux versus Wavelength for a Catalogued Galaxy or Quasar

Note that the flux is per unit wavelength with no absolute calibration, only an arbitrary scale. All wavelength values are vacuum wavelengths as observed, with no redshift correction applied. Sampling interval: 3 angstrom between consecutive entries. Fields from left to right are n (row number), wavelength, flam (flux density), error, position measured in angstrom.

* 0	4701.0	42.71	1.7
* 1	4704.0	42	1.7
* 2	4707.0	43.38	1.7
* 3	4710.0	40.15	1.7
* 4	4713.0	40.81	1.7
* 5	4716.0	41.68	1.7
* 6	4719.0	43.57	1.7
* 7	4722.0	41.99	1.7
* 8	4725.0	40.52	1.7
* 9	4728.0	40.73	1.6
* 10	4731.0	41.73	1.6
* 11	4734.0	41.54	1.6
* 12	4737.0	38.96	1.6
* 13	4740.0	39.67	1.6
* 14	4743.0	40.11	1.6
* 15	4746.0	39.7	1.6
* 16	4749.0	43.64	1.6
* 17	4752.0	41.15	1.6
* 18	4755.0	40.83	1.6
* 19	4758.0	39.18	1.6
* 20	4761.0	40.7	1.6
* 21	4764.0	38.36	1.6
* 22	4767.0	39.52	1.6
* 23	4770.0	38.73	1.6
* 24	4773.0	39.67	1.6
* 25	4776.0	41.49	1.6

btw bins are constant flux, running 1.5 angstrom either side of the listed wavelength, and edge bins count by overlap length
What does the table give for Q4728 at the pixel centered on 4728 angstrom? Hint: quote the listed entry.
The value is 40.73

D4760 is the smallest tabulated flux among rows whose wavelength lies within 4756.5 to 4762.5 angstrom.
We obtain 39.18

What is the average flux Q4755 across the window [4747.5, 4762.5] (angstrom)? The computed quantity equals 41.1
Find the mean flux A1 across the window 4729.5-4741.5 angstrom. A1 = 40.5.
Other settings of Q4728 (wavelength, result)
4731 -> 41.73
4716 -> 41.68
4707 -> 43.38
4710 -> 40.15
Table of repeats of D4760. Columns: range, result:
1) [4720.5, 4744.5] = 38.96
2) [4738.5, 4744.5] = 39.67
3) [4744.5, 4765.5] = 38.36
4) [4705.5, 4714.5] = 40.15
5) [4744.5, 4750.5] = 39.7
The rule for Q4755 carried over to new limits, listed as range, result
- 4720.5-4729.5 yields 41.1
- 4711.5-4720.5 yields 42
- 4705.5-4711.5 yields 41.8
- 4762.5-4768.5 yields 38.9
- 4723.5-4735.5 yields 41.1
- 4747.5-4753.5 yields 42.4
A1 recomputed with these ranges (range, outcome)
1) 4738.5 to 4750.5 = 40.8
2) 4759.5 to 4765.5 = 39.5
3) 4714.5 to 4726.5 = 41.9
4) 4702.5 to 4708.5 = 42.7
